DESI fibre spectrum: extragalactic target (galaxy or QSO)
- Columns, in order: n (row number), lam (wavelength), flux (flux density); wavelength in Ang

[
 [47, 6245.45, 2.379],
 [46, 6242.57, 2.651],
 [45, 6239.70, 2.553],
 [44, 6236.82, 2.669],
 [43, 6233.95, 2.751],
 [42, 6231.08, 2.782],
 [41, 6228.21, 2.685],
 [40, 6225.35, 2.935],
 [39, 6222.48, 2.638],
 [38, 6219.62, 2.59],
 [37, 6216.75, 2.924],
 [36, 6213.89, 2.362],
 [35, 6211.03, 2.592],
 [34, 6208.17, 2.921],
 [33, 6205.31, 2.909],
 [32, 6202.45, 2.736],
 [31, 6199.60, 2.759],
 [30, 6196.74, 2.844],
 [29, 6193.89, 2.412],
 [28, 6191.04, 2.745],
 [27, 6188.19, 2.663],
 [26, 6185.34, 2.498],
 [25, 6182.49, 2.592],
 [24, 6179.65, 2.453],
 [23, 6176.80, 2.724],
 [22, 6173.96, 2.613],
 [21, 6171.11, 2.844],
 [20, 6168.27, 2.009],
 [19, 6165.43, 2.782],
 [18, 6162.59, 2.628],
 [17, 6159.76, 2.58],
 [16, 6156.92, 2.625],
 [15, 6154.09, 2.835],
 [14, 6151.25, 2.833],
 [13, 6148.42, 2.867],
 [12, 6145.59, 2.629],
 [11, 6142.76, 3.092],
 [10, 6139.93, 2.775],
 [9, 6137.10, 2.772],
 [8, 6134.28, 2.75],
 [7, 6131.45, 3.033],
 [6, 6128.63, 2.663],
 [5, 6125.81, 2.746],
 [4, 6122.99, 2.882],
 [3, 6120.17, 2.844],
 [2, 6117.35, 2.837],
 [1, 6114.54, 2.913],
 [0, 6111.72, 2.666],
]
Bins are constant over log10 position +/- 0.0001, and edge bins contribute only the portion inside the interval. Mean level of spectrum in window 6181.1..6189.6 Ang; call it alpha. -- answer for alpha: 2.58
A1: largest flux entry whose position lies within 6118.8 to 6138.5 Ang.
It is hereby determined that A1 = 3.033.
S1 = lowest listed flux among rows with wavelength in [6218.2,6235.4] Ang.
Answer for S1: 2.59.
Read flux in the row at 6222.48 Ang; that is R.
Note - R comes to 2.638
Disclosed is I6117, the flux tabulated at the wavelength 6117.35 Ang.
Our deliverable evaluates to 2.837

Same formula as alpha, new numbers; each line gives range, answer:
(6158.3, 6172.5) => 2.57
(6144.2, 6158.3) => 2.76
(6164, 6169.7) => 2.4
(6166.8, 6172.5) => 2.43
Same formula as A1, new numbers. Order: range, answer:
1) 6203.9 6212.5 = 2.921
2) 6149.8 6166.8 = 2.835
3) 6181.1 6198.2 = 2.844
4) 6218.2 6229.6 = 2.935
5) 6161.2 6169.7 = 2.782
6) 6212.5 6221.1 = 2.924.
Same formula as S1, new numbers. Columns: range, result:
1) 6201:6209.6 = 2.736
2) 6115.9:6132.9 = 2.663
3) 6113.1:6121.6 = 2.837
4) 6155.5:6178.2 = 2.009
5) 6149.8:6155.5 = 2.833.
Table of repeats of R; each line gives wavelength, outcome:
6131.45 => 3.033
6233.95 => 2.751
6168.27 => 2.009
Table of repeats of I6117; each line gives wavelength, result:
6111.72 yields 2.666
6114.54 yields 2.913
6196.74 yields 2.844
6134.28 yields 2.75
